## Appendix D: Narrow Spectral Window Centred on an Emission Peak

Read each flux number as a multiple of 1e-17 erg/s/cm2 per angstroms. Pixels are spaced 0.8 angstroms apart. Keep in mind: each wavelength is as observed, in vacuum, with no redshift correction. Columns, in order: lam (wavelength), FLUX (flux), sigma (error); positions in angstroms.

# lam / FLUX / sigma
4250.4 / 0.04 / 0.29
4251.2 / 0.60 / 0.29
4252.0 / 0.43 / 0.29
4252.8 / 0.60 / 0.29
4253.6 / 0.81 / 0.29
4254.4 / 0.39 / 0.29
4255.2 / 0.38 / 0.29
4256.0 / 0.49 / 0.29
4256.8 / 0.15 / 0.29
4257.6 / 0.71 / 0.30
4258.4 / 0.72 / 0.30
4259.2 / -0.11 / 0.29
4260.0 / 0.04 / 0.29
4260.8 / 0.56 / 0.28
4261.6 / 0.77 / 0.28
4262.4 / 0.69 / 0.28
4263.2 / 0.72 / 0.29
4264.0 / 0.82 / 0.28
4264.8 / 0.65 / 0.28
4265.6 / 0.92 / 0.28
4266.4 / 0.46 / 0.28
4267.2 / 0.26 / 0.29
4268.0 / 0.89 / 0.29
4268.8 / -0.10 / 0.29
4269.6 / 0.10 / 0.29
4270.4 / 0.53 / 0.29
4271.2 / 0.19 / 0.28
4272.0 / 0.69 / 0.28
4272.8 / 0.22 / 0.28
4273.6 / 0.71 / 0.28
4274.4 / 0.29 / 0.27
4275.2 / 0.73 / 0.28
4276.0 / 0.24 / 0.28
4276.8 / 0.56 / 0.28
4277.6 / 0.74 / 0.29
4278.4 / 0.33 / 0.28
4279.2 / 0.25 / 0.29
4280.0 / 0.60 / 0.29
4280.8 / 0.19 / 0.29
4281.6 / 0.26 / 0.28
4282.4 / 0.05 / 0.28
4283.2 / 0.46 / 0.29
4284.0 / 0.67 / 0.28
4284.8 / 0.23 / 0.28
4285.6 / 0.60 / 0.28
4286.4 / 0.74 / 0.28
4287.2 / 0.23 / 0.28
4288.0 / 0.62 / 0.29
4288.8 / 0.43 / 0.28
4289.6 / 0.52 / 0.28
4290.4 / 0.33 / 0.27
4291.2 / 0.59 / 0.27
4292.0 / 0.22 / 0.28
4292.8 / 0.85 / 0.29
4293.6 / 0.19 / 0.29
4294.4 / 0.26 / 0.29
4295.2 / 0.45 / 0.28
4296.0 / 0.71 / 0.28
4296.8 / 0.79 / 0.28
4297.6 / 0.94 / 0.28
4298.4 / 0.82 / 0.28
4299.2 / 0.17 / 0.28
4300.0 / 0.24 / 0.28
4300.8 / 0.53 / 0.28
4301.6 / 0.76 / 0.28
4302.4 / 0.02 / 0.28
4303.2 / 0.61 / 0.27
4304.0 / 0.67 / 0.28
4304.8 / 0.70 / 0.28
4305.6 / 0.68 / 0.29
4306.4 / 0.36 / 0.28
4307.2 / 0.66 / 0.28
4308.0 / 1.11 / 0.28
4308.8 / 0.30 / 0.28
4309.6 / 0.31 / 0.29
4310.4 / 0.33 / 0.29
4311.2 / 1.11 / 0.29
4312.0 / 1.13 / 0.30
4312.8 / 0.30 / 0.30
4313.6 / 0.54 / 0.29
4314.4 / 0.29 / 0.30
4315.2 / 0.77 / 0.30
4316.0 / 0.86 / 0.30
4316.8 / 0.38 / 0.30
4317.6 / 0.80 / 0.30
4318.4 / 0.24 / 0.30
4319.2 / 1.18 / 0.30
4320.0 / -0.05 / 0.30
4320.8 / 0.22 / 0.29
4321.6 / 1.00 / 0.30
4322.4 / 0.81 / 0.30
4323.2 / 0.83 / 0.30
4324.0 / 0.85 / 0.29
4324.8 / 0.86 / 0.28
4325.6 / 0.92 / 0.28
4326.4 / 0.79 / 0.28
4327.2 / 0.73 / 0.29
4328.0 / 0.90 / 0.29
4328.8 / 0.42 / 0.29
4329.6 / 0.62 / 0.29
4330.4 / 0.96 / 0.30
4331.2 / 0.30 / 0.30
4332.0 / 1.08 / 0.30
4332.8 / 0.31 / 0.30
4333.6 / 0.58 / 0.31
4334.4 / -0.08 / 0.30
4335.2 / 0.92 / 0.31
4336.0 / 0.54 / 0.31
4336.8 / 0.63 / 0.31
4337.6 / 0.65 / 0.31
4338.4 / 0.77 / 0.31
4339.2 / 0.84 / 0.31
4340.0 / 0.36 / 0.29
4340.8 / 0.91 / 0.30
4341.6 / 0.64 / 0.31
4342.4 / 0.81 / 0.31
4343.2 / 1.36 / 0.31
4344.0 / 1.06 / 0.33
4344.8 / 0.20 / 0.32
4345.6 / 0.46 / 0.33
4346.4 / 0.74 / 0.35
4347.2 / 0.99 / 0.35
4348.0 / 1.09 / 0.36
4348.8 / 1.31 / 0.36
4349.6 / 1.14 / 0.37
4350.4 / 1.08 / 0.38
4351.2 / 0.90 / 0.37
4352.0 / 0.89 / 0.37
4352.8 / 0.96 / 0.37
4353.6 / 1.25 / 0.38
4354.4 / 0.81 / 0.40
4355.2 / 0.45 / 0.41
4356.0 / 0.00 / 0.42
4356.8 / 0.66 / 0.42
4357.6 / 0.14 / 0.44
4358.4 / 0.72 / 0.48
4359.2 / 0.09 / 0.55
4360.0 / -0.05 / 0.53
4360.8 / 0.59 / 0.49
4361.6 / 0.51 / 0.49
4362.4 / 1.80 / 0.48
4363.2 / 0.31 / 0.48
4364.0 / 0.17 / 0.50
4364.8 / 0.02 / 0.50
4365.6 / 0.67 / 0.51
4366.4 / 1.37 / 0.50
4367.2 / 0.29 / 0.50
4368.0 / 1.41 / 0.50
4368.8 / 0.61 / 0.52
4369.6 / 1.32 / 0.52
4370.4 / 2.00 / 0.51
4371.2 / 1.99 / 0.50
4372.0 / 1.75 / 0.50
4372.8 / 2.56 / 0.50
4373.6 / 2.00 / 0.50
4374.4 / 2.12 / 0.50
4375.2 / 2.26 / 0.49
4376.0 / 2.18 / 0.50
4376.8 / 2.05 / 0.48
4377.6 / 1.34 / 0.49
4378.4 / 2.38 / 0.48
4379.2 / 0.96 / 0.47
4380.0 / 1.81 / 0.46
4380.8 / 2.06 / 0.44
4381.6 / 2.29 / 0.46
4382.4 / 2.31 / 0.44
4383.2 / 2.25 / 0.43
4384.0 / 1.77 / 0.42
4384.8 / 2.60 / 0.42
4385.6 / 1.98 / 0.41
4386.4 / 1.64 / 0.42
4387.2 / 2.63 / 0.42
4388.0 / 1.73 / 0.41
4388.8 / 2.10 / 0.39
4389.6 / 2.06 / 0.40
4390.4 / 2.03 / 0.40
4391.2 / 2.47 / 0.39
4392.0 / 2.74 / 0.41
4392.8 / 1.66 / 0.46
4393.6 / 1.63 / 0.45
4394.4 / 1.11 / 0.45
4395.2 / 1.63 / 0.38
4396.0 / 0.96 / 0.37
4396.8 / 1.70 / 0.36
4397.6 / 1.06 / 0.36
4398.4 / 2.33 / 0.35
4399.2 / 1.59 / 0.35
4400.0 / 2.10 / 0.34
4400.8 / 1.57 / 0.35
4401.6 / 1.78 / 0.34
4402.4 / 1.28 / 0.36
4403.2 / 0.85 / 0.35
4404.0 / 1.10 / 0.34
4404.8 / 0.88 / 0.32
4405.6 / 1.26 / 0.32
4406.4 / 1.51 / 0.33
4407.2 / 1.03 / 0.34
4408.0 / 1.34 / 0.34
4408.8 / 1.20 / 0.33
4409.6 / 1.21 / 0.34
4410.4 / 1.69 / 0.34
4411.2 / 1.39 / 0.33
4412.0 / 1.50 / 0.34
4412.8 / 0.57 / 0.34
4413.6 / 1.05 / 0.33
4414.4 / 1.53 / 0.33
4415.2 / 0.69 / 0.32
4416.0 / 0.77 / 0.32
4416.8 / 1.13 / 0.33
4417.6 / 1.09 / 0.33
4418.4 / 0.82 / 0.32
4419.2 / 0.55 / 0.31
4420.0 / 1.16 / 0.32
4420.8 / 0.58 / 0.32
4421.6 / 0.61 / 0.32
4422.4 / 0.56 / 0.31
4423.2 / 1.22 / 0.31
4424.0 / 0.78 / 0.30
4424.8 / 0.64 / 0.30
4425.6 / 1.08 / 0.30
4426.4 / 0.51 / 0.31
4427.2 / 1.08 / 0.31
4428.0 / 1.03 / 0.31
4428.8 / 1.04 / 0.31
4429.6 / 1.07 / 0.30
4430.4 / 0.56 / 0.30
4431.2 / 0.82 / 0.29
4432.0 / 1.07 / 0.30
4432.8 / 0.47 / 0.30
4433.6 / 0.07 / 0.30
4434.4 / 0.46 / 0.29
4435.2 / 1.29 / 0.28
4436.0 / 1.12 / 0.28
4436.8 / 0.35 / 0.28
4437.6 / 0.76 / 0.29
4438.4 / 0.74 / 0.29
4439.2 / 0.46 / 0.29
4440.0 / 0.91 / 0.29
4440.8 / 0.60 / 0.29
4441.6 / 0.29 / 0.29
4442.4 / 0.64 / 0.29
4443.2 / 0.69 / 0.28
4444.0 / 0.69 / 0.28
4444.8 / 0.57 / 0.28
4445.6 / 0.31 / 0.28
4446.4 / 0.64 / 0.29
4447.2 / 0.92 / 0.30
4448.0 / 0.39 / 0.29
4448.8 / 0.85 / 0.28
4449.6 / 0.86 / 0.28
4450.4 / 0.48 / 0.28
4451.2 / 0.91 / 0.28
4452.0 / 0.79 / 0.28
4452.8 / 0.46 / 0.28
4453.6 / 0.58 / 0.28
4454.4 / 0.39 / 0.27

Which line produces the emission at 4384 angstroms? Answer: C IV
